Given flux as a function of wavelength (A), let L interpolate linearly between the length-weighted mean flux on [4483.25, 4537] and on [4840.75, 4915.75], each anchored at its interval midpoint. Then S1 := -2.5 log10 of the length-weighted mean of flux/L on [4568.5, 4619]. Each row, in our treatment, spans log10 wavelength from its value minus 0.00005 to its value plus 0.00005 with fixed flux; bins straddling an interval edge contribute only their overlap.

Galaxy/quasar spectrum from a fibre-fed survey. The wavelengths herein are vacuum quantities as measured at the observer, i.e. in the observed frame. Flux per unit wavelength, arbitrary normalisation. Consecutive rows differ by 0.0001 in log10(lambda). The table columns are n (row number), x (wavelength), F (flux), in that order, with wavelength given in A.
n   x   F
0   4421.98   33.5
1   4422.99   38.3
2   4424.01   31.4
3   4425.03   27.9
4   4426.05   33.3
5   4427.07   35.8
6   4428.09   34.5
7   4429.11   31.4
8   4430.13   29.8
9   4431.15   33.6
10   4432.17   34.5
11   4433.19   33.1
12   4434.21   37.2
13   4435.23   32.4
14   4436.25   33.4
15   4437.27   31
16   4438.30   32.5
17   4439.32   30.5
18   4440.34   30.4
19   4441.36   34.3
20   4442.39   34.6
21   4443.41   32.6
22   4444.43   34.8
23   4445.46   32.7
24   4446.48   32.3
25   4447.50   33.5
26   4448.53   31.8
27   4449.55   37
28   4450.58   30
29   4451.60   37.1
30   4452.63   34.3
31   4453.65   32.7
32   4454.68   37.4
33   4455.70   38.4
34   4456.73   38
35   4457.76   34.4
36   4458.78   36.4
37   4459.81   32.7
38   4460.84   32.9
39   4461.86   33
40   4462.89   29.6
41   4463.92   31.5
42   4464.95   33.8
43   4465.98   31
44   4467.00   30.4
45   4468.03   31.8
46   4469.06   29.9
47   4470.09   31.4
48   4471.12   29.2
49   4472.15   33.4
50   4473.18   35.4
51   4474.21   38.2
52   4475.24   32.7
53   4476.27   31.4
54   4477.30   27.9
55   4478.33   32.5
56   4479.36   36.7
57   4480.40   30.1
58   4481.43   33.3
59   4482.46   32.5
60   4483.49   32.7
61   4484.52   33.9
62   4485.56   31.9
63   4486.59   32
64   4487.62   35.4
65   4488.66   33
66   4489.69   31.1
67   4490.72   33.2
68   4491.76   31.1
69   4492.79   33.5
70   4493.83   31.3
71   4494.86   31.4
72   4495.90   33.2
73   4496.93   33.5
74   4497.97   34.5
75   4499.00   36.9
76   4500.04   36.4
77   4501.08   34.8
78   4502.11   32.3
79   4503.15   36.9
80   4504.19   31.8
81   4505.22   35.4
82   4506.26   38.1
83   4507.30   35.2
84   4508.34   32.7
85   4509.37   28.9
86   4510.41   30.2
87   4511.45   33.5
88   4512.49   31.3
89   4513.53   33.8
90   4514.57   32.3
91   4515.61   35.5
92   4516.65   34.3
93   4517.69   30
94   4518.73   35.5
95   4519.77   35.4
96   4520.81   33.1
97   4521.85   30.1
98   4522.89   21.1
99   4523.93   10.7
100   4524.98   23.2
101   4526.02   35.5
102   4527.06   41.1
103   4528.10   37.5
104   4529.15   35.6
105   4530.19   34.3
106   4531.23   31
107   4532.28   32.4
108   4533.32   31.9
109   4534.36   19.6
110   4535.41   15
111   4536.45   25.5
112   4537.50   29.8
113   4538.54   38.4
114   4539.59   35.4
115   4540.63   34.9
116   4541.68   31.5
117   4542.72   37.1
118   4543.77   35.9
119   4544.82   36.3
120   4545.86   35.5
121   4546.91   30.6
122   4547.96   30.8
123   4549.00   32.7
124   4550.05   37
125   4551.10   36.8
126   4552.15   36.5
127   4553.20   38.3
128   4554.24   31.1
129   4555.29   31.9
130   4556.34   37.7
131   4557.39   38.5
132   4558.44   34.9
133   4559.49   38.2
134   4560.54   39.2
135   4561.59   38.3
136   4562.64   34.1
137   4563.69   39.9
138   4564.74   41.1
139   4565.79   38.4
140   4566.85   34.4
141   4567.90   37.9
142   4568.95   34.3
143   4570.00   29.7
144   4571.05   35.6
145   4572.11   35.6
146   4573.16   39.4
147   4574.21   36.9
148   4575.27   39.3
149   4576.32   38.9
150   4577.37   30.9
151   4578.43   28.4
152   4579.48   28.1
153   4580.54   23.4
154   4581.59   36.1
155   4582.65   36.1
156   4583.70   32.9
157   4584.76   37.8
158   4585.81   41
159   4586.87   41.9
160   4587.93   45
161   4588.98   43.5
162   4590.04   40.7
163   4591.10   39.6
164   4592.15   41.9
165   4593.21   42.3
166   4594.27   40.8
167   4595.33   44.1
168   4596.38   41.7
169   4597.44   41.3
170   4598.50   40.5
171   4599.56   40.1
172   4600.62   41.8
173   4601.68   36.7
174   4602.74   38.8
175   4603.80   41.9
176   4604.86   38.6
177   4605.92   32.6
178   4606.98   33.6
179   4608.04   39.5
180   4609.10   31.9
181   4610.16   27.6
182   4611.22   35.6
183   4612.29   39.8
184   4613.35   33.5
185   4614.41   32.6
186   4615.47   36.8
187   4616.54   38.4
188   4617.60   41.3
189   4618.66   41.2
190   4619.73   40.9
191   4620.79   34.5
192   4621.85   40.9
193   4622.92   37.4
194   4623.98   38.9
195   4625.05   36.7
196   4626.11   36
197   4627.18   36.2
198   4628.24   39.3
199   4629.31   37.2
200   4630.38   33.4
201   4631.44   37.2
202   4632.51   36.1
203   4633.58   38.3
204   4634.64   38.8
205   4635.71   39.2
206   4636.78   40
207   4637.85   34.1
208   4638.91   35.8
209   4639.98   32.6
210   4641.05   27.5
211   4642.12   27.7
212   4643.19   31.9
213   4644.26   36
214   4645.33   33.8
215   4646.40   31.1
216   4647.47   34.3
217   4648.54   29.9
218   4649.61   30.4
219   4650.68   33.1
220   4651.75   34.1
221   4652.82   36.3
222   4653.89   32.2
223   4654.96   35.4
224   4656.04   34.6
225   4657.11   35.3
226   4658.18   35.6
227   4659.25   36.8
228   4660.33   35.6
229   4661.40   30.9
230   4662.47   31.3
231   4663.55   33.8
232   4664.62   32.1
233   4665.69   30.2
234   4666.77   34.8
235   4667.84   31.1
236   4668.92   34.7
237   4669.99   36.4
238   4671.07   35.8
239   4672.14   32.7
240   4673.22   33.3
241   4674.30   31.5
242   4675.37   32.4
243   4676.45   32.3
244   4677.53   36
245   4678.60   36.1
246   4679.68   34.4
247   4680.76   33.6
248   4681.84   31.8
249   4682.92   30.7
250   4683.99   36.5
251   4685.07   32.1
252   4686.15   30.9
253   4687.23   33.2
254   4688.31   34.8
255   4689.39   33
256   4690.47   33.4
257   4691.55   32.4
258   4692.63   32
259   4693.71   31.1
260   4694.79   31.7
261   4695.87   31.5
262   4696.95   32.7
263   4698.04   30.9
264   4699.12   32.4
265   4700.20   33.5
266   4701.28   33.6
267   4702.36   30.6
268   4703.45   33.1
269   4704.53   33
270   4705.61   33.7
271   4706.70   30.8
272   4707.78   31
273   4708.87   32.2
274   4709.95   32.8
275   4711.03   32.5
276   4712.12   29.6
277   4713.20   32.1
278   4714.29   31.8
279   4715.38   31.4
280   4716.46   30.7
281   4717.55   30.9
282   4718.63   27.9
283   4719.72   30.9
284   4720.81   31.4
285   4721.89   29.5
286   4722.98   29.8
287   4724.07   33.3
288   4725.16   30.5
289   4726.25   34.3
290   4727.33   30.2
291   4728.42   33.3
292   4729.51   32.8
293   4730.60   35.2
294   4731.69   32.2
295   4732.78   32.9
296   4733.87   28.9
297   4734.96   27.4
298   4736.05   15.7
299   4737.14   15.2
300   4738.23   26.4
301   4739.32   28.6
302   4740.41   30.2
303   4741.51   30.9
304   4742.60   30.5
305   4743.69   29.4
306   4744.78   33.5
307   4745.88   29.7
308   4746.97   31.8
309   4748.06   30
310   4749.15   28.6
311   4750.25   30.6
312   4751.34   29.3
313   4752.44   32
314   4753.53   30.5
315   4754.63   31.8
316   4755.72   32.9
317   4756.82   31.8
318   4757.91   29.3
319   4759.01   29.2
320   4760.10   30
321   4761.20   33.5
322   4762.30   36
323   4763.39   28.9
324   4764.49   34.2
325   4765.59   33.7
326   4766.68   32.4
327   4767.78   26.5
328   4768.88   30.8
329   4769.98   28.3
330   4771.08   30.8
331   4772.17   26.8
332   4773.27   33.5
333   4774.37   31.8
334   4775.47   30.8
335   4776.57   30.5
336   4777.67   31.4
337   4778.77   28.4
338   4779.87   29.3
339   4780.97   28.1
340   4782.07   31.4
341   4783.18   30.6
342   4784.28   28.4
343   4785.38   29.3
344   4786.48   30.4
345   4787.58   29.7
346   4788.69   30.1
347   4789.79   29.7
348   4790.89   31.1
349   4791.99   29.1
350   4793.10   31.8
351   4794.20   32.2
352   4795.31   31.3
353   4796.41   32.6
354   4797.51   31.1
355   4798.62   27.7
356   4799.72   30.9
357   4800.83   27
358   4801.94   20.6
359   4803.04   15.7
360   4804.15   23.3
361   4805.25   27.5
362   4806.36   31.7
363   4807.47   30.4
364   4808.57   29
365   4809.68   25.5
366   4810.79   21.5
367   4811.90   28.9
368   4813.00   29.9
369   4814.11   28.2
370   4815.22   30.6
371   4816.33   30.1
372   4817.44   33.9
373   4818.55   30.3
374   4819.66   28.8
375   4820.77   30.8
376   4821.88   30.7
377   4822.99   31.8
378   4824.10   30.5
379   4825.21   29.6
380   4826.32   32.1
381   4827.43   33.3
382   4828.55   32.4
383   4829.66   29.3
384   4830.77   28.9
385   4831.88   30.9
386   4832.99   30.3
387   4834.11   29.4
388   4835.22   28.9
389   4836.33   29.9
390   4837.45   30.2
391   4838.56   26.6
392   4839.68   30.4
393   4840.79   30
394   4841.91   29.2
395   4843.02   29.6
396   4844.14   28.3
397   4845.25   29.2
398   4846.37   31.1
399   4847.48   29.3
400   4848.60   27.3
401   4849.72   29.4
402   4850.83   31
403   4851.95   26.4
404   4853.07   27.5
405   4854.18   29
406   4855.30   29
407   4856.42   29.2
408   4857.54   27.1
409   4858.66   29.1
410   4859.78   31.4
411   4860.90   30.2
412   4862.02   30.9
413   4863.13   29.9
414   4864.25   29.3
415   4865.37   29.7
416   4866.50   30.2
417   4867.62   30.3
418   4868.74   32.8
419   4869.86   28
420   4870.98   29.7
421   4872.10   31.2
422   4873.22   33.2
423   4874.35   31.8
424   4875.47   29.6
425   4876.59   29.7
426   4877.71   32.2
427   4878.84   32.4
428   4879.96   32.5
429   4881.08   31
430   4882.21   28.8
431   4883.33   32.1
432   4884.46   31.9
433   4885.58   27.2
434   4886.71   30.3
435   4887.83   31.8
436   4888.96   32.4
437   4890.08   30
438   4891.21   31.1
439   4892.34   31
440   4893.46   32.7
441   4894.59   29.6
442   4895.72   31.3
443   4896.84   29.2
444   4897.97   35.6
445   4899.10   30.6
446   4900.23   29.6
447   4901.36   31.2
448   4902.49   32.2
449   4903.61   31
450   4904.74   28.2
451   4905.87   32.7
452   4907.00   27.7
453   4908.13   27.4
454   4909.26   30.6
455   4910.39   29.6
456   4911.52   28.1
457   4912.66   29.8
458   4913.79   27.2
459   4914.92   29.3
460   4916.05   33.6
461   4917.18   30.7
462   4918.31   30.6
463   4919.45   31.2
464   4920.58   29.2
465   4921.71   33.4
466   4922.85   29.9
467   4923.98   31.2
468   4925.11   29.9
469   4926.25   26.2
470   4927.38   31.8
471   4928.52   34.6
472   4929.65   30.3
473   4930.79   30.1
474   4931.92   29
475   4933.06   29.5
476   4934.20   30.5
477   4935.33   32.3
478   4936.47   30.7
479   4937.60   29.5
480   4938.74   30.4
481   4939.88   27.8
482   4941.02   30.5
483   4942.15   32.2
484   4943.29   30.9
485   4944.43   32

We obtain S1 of -0.18 mag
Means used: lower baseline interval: 31.9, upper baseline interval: 30.1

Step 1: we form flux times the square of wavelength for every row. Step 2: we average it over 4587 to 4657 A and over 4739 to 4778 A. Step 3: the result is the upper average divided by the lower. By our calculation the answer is 0.89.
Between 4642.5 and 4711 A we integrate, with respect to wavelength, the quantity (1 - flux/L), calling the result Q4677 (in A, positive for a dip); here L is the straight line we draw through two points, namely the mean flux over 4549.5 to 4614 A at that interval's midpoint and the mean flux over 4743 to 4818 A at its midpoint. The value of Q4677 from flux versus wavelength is 1.1 A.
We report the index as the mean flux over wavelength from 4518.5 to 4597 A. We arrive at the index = 34.8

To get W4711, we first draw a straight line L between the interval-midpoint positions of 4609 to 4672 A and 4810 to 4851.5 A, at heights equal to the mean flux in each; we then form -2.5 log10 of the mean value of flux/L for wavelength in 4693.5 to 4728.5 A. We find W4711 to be 0.05 mag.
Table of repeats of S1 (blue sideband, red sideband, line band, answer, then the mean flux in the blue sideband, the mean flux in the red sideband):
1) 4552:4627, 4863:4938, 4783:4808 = 0.144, 37.3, 30.6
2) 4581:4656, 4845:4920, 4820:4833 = 0.027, 36.9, 30.3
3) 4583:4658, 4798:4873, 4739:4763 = 0.044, 36.9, 29.2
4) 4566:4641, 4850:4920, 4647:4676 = 0.071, 37.2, 30.3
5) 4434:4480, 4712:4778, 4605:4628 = -0.157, 33.2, 30.4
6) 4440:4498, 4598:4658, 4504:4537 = 0.100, 33.1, 35.9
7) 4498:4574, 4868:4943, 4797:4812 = 0.189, 33.6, 30.6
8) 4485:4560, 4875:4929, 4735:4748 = 0.147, 32.8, 30.6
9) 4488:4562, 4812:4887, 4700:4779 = 0.013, 33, 30.1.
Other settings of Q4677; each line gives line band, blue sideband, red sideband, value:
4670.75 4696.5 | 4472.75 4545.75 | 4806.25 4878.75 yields -1.6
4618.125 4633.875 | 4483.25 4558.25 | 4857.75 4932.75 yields -2.7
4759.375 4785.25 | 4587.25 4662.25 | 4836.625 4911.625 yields 1.7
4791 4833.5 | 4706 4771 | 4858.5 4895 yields 1.9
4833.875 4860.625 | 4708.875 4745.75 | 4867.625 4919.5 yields 1.2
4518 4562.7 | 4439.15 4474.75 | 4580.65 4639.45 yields 4.0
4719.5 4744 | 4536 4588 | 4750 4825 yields 1.3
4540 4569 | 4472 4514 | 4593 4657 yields -1.0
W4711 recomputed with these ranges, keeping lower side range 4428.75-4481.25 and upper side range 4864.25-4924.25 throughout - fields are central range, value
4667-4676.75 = -0.05 mag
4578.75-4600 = -0.20 mag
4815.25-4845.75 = 0.03 mag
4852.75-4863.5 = 0.05 mag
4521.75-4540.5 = 0.11 mag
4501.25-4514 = -0.02 mag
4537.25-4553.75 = -0.08 mag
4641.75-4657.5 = -0.04 mag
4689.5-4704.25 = -0.02 mag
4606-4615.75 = -0.07 mag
